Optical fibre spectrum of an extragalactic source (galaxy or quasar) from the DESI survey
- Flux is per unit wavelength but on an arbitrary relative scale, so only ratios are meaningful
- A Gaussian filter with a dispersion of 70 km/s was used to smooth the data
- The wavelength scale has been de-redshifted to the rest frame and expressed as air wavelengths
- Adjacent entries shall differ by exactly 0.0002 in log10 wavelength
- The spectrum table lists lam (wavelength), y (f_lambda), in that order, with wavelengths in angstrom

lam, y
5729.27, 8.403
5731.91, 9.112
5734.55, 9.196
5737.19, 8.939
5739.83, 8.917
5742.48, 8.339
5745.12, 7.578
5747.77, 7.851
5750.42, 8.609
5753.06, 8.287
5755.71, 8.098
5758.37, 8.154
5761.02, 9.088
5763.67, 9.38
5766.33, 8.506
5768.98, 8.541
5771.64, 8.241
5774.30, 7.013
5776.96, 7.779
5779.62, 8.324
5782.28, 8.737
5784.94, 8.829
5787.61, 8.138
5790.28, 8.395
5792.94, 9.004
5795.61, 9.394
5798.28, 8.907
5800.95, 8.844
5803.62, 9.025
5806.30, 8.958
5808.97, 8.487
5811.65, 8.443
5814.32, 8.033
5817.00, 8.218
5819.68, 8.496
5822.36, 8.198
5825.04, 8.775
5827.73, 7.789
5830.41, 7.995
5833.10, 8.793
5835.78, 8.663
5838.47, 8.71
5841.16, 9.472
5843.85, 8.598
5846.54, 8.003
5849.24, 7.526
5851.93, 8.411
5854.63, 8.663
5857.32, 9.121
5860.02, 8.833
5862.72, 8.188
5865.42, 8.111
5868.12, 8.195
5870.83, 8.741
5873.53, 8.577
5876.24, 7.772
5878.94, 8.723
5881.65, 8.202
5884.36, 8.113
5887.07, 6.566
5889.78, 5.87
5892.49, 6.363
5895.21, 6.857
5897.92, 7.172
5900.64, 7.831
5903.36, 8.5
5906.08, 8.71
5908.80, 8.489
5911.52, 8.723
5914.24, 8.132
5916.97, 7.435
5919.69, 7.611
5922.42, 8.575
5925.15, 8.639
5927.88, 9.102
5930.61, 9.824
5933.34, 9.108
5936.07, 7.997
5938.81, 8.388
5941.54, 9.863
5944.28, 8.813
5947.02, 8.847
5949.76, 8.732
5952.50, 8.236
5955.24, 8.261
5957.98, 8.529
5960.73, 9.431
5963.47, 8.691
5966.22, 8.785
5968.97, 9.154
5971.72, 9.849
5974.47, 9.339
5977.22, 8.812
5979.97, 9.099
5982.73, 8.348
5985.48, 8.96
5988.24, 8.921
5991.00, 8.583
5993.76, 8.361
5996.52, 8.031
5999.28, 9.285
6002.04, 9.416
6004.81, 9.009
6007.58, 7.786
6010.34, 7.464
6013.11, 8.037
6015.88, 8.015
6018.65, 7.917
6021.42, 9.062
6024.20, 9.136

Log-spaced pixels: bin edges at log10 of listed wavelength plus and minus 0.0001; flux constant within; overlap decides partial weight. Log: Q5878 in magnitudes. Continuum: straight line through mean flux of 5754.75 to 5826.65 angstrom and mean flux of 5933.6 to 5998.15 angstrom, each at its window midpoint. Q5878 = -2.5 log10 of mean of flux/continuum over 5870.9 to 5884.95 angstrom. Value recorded 0.04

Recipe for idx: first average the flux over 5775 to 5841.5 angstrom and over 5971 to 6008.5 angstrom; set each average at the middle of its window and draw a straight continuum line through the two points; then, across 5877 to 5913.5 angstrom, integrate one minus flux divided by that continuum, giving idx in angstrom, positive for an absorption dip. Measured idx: 4.11 angstrom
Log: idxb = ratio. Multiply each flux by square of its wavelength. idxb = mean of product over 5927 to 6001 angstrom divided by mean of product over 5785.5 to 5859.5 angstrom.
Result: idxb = 1.1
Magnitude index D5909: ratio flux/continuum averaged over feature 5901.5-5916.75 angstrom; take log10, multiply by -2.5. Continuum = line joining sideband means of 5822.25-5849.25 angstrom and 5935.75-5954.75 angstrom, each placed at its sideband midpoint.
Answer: 0.03 mag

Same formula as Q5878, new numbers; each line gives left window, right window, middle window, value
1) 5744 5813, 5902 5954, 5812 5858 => 0.014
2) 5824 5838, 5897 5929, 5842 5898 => 0.050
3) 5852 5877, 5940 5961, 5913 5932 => 0.028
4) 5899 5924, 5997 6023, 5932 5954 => -0.059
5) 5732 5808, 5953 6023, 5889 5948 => 0.051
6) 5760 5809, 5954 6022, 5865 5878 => 0.043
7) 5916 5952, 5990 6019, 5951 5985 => -0.043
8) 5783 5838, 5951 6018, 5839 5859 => 0.005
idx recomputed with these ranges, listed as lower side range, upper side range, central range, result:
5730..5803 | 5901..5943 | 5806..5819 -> 0.2 angstrom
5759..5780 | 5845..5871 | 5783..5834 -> -1.3 angstrom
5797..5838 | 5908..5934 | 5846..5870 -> 0.5 angstrom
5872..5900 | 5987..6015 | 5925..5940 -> -1.9 angstrom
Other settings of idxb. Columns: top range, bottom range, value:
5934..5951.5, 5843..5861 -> 1.07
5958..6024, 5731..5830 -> 1.10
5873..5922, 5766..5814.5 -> 0.95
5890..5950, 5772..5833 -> 1.02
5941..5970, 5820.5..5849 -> 1.09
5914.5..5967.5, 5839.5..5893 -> 1.09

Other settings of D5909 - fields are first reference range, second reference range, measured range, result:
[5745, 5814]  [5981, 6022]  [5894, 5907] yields 0.09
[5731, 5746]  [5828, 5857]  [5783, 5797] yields -0.02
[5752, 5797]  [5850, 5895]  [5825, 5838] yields -0.03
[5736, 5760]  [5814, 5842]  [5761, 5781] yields 0.01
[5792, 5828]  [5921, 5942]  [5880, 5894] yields 0.24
